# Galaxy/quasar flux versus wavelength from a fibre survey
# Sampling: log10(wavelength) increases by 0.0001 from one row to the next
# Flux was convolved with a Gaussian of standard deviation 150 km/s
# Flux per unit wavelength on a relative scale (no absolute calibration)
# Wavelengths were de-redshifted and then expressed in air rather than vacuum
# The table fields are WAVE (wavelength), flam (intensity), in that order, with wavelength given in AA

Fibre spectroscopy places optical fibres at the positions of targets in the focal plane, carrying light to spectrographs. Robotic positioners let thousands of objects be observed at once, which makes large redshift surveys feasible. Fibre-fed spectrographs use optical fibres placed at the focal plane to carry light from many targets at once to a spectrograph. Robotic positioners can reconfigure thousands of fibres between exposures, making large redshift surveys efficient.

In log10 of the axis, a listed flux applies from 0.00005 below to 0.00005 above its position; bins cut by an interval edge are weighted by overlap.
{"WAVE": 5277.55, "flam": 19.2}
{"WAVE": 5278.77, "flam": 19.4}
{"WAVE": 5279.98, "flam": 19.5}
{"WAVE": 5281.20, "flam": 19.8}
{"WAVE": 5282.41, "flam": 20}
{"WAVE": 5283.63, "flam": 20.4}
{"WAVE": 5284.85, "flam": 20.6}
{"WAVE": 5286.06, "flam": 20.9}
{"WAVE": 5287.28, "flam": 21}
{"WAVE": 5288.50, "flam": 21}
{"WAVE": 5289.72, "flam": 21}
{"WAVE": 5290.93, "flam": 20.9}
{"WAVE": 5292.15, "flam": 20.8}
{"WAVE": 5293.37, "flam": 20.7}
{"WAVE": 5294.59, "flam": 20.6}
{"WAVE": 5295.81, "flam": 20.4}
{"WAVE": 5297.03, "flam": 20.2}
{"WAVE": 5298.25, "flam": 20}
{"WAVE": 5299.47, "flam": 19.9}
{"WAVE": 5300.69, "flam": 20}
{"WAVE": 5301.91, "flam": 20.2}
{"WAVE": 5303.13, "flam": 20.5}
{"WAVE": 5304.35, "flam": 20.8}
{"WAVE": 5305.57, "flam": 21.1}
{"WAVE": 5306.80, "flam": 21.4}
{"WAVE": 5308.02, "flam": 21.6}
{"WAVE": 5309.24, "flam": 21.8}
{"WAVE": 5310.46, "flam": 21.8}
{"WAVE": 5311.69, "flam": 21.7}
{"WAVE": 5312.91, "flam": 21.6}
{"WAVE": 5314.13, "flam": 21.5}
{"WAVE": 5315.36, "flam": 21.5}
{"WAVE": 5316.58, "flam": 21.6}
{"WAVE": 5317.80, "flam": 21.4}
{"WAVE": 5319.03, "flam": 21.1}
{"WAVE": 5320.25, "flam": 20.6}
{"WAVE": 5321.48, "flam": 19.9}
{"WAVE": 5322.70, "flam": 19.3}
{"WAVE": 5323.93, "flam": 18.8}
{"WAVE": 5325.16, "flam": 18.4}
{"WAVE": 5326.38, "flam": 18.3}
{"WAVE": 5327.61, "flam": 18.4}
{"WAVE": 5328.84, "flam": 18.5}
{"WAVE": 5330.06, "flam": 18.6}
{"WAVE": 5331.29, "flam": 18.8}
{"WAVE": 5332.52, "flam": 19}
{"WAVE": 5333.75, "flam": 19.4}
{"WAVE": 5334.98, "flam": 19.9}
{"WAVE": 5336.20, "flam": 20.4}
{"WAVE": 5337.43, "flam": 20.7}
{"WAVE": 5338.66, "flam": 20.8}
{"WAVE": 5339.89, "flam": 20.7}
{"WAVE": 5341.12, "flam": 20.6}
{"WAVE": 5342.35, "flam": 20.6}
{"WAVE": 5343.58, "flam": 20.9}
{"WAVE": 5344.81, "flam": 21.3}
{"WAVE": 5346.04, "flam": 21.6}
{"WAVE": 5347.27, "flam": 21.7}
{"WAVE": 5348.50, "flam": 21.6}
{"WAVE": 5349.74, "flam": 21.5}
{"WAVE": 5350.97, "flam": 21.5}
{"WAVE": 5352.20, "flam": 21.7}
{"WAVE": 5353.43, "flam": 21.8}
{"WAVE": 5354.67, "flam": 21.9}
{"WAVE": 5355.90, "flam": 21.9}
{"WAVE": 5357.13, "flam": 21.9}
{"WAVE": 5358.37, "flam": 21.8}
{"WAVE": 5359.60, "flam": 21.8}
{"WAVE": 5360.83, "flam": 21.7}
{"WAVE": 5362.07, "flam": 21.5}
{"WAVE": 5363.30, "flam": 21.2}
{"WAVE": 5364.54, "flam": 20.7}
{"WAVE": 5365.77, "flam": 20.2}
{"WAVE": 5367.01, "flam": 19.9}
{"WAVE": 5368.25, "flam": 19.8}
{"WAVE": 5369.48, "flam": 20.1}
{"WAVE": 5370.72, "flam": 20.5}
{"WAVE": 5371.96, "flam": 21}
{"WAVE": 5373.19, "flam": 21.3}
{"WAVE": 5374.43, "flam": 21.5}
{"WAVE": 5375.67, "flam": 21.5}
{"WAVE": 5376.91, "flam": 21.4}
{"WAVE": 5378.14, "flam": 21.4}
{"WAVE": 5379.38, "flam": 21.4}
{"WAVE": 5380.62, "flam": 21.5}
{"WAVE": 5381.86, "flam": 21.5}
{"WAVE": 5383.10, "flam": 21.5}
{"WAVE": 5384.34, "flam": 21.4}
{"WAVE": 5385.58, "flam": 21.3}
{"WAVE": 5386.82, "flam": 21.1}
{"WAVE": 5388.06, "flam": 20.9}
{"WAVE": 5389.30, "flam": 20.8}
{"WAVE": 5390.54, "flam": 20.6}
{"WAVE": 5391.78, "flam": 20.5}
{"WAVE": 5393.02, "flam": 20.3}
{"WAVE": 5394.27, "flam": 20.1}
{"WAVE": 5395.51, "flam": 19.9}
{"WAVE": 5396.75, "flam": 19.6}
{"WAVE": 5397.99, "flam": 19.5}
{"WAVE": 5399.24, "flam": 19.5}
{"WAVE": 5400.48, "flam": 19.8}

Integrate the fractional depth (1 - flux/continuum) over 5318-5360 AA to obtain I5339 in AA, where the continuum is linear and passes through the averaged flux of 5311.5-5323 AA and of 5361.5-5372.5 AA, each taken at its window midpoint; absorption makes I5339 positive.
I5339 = 0.7 AA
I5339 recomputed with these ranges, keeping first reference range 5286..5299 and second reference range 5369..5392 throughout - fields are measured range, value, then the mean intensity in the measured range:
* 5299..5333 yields 0.8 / 20.3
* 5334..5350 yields 0.0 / 20.9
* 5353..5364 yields -0.4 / 21.7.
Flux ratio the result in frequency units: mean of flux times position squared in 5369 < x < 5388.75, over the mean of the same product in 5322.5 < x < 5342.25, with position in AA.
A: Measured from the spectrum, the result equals 1.1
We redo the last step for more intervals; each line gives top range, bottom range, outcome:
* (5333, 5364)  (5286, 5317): 1.03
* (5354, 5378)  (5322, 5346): 1.09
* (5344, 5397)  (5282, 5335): 1.06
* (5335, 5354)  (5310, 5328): 1.05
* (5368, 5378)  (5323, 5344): 1.09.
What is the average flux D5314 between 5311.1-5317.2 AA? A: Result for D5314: 21.6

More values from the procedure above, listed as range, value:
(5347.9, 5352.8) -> 21.6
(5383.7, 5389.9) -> 21.1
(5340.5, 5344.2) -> 20.7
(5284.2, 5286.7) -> 20.8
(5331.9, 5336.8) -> 19.7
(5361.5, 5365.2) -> 21.1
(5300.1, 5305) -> 20.4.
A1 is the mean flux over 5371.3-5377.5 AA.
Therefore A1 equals 21.3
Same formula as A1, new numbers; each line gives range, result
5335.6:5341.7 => 20.6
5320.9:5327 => 18.9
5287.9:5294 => 20.9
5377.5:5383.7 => 21.5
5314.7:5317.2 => 21.6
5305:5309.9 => 21.5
